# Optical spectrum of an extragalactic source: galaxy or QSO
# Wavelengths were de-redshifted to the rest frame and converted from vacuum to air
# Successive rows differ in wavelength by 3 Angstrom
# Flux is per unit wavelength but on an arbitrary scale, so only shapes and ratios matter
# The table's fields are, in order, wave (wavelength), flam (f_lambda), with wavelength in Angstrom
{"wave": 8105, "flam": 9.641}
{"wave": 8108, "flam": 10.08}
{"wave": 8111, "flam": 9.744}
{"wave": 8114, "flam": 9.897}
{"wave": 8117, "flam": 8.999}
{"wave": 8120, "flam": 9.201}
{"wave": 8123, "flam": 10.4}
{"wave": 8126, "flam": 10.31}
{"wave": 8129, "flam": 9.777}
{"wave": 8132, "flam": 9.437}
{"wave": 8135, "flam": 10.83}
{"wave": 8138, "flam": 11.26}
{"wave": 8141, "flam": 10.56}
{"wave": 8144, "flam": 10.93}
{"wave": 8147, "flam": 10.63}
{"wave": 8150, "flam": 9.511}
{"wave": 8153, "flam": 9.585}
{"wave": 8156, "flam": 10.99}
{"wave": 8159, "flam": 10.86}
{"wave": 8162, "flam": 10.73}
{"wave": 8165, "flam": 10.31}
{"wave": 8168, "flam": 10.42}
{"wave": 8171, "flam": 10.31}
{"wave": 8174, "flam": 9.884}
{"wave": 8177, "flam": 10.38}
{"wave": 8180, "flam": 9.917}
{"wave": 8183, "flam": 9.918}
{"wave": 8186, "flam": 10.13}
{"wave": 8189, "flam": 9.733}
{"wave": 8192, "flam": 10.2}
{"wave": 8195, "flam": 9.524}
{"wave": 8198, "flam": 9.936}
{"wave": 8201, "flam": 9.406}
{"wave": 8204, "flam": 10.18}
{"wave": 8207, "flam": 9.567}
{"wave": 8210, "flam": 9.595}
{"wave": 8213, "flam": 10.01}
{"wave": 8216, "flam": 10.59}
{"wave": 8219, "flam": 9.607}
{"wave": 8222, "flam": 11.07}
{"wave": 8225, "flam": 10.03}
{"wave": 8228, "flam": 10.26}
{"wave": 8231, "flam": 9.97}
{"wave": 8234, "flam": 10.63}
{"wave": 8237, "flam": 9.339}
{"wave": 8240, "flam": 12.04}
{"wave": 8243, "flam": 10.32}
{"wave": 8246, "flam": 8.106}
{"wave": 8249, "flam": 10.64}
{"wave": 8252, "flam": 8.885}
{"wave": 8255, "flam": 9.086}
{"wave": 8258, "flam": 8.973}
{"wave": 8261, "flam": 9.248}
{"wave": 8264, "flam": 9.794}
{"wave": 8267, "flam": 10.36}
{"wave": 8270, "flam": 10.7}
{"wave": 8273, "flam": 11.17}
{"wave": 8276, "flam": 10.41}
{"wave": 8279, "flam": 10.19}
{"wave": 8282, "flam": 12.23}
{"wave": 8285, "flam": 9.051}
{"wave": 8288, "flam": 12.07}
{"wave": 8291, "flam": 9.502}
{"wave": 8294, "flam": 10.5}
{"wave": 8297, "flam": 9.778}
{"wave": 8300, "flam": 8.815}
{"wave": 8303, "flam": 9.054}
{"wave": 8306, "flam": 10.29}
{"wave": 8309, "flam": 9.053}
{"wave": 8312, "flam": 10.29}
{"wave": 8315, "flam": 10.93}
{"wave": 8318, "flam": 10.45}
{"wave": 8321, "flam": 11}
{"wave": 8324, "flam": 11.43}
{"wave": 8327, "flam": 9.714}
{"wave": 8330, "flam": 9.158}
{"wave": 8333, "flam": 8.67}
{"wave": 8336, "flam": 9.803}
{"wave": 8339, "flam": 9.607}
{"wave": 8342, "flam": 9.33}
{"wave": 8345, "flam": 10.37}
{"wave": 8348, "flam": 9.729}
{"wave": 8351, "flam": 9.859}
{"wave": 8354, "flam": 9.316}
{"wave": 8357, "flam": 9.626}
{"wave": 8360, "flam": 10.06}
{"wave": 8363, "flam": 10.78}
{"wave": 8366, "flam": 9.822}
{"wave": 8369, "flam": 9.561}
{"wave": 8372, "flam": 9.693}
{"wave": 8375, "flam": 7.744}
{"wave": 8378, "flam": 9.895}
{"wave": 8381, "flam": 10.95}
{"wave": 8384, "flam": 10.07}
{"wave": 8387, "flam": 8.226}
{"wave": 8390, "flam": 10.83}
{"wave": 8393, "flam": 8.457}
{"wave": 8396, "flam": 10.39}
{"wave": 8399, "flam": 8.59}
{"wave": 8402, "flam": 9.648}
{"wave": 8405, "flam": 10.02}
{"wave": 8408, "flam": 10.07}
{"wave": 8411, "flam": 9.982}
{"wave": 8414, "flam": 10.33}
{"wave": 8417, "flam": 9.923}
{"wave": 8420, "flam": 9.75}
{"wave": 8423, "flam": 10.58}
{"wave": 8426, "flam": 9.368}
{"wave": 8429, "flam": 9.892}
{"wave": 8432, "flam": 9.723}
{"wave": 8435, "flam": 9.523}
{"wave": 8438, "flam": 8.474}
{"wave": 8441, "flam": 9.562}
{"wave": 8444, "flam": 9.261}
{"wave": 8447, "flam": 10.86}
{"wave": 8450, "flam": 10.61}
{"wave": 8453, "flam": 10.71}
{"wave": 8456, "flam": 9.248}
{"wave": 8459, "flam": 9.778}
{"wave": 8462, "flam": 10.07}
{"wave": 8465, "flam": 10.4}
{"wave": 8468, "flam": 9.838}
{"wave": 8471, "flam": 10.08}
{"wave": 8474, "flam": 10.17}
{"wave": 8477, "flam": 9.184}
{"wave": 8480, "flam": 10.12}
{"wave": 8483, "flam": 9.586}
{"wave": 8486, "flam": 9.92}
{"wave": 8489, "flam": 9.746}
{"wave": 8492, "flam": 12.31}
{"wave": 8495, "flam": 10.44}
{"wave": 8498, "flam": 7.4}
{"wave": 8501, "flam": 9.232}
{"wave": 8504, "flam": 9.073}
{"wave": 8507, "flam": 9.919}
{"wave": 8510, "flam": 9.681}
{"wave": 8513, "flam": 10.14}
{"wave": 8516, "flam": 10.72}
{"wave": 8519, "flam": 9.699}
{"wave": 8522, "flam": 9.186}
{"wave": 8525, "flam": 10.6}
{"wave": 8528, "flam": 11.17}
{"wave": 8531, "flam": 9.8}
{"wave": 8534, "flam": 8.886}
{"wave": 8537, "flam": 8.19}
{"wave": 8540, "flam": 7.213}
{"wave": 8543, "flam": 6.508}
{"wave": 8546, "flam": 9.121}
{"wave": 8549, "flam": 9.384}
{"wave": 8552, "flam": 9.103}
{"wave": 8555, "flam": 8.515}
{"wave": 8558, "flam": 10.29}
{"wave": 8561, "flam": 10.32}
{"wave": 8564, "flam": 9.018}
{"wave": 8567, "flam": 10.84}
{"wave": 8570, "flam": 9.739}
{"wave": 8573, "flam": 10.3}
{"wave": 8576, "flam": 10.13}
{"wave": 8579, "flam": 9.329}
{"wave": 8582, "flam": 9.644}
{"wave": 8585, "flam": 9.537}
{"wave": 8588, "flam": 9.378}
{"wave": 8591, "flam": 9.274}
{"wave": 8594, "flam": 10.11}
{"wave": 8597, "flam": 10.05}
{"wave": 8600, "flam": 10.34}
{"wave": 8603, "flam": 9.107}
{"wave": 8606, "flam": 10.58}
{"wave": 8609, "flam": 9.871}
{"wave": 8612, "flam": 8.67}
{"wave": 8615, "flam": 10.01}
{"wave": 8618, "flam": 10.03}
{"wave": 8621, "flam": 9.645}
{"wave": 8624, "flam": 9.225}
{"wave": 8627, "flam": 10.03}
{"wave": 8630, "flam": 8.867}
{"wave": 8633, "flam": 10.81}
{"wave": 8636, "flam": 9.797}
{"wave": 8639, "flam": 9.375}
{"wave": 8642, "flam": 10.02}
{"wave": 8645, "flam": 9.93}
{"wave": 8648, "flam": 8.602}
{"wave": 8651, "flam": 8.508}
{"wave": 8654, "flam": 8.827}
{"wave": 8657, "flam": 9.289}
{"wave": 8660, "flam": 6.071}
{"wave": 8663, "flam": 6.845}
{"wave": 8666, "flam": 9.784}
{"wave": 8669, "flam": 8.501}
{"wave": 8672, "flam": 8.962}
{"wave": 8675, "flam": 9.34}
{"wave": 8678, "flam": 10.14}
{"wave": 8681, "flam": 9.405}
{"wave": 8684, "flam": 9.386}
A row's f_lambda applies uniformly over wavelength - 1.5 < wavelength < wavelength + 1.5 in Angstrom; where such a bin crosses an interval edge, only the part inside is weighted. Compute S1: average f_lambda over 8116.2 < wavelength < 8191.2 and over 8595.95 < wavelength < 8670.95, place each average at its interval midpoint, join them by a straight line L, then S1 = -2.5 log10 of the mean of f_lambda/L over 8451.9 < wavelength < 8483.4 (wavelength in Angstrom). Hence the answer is -0.03 mag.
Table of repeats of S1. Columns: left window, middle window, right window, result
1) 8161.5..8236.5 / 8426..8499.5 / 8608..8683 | -0.03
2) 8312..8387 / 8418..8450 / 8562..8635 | 0.01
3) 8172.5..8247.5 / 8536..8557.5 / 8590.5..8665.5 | 0.13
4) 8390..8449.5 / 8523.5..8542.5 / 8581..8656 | 0.06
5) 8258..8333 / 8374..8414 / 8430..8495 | 0.04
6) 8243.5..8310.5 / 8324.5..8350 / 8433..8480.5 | 0.03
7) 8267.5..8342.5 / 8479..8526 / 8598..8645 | 0.01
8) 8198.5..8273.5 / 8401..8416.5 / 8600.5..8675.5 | -0.04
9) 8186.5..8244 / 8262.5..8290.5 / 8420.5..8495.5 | -0.06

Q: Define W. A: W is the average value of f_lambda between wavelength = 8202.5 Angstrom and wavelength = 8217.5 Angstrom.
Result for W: 9.99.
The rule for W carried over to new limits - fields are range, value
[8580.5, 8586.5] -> 9.59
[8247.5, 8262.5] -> 9.37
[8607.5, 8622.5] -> 9.65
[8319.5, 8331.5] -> 10.3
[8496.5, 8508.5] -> 8.91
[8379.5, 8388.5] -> 9.75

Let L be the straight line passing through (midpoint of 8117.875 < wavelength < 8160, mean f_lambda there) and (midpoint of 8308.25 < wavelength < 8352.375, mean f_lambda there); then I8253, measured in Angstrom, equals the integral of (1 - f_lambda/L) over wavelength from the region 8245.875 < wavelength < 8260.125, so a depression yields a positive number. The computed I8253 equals 1.21 Angstrom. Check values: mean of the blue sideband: 10.3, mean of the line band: 9.24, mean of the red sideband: 9.98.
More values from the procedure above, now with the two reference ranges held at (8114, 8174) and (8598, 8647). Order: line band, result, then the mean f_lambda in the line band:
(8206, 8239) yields 0.2 Angstrom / 10.1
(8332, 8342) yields 0.7 Angstrom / 9.39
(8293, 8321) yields 0.4 Angstrom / 9.95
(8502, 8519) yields 0.0 Angstrom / 9.87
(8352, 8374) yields 0.5 Angstrom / 9.79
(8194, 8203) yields 0.5 Angstrom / 9.66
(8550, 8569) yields 0.3 Angstrom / 9.67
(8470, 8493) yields -0.4 Angstrom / 10.1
